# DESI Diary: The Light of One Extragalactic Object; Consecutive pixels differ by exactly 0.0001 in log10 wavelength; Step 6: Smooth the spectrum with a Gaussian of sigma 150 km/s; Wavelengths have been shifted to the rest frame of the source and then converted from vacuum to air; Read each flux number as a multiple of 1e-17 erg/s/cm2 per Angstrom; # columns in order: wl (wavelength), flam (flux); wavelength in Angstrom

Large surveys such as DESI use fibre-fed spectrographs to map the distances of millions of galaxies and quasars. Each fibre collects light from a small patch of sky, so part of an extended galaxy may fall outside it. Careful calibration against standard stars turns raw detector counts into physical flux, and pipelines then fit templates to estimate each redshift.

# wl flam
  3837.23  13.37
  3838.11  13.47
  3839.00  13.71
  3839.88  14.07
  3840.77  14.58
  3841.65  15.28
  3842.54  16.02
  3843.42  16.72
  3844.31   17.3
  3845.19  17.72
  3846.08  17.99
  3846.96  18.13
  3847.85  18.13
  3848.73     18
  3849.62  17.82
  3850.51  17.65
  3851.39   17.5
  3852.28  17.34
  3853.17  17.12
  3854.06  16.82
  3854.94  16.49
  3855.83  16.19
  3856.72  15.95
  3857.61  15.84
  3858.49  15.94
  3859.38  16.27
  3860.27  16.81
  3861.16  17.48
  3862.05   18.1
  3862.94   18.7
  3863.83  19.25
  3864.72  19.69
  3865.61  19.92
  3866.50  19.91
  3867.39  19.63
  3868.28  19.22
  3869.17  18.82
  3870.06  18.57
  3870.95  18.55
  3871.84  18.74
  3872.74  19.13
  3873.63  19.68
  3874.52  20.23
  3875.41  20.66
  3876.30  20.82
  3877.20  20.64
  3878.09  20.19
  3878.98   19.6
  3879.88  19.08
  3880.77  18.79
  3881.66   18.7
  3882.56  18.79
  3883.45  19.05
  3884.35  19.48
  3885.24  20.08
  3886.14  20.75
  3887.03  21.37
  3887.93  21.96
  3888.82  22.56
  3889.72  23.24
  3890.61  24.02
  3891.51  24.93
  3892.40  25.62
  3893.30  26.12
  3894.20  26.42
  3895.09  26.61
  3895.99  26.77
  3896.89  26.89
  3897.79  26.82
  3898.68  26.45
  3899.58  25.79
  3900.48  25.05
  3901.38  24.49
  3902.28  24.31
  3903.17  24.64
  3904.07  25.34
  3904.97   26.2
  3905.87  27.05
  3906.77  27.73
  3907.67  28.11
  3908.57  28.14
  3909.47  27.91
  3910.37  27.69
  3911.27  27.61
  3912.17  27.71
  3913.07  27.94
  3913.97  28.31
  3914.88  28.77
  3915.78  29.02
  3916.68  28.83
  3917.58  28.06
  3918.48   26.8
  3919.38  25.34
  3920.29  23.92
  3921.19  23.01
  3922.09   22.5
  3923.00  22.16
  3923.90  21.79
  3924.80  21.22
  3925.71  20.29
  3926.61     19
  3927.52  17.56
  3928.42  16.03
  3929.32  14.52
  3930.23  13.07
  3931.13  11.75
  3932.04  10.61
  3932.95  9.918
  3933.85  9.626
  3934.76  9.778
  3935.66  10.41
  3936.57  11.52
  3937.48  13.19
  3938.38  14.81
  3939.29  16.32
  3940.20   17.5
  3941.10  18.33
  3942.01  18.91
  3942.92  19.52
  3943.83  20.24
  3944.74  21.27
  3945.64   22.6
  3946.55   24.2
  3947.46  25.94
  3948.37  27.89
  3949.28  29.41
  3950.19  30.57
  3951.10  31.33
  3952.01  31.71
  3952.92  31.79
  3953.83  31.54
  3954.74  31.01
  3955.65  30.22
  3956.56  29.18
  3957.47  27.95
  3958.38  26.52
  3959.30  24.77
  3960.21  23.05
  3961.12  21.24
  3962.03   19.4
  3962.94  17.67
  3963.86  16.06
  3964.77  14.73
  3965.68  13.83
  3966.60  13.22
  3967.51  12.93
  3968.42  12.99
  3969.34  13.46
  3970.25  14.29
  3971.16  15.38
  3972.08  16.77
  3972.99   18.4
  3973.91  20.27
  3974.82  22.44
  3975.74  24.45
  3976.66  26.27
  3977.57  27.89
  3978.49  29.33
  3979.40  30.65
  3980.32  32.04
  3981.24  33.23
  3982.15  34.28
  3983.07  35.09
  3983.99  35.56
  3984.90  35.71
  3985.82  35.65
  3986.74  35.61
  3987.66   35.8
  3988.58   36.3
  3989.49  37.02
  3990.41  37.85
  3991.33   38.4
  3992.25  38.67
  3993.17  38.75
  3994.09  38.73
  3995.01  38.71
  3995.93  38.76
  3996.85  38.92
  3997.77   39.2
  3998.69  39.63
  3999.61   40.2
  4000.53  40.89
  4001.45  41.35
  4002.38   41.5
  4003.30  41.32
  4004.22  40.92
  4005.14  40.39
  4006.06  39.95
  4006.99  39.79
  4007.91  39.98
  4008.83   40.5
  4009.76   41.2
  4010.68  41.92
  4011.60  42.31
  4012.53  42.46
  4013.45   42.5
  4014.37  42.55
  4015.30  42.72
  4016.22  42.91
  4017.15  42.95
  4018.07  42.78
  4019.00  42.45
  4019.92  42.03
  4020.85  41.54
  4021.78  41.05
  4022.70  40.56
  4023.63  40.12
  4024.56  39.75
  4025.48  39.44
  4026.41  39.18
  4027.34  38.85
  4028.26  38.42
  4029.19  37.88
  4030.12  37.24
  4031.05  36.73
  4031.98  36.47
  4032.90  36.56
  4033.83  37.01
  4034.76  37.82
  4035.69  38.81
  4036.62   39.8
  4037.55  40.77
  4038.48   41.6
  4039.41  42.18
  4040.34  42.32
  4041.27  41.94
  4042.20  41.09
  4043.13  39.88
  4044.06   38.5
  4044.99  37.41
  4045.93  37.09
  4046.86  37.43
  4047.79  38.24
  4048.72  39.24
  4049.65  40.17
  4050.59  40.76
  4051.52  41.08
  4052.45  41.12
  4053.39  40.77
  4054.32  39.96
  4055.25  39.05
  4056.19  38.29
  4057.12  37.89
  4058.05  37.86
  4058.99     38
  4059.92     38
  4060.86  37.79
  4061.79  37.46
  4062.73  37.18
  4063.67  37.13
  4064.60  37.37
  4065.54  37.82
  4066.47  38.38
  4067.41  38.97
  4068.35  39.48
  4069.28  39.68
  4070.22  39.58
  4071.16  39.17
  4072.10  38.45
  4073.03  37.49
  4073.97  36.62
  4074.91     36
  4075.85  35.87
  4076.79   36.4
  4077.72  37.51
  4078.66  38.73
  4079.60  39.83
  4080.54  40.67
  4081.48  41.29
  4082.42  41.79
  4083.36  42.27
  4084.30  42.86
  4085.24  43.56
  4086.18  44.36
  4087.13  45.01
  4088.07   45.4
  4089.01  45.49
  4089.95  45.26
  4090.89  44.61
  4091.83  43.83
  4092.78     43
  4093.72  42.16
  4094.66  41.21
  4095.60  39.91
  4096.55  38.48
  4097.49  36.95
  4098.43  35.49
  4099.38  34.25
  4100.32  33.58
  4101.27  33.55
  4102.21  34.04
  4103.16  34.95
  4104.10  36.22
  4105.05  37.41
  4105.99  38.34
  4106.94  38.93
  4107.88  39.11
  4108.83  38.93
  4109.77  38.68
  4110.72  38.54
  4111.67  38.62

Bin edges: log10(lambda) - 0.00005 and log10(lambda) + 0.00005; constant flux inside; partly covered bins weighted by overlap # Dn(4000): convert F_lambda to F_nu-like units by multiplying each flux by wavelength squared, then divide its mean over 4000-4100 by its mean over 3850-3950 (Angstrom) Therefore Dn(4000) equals 2.05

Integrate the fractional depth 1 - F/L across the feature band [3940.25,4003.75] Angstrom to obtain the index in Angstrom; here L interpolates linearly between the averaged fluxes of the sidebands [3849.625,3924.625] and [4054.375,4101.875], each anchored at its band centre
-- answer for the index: 3.7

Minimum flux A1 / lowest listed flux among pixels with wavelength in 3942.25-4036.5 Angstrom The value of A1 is 12.93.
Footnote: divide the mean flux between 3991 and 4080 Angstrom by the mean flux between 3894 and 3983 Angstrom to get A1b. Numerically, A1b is 1.73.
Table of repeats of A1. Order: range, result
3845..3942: 9.626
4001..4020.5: 39.79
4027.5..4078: 35.87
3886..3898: 20.75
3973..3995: 20.27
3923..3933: 9.918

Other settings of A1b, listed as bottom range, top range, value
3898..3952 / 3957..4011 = 1.38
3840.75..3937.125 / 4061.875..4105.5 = 1.90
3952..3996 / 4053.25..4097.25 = 1.46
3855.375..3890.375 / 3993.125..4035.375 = 2.09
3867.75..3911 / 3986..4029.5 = 1.74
